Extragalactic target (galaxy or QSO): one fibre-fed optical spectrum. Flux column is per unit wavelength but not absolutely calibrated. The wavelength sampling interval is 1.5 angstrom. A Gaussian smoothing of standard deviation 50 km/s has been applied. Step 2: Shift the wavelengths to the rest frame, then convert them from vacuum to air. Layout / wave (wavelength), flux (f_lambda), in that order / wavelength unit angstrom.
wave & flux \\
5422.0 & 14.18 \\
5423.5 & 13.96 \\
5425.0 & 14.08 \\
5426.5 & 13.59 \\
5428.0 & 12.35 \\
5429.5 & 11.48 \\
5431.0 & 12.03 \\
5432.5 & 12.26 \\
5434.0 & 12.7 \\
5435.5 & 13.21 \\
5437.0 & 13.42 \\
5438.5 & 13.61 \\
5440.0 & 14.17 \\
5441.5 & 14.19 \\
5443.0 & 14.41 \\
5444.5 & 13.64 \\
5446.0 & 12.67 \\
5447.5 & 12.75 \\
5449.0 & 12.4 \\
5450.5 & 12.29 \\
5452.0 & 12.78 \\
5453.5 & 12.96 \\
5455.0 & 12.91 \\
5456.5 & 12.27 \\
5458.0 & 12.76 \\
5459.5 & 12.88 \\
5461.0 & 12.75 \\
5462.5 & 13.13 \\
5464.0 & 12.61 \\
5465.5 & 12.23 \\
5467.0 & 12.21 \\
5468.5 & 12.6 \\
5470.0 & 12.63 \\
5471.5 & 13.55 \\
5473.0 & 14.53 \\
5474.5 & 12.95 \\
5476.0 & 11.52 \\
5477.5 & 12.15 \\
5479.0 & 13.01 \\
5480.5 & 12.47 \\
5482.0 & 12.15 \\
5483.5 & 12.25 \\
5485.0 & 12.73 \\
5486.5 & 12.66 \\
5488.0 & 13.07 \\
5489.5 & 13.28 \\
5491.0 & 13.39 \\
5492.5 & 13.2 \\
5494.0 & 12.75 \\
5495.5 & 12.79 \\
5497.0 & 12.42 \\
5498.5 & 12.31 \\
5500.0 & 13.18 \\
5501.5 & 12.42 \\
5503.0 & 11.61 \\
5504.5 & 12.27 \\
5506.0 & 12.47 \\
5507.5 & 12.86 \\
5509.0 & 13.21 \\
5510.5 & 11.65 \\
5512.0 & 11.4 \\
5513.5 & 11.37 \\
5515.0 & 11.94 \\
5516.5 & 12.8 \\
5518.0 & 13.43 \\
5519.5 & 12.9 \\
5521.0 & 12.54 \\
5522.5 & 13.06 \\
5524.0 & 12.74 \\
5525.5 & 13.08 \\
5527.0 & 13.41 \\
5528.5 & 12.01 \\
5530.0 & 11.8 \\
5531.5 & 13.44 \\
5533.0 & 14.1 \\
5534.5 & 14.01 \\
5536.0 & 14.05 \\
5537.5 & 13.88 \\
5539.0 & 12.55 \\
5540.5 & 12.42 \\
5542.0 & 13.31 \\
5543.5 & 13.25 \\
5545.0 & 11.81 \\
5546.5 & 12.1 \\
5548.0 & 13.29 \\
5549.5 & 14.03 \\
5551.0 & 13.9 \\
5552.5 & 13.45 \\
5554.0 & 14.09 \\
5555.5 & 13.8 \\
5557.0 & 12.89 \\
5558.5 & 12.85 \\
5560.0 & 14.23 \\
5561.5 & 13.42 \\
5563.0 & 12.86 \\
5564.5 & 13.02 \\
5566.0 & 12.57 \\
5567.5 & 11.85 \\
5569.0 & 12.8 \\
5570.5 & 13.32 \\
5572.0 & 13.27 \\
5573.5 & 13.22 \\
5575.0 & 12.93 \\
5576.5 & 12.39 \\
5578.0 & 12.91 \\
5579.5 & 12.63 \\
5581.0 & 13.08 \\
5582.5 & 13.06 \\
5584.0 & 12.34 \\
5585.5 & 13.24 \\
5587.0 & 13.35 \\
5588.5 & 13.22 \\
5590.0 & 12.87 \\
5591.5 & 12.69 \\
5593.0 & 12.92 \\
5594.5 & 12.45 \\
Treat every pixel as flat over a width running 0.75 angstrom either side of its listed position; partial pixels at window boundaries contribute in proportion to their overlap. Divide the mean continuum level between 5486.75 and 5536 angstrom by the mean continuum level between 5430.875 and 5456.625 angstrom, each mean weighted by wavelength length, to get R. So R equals 0.97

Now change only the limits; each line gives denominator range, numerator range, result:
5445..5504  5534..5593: 1.03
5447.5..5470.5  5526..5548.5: 1.03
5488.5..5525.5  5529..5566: 1.05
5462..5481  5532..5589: 1.03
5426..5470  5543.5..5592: 1.01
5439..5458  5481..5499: 0.97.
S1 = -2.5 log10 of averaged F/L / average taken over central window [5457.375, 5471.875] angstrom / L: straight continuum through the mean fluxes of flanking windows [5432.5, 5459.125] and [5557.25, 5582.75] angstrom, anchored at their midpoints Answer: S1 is 0.031 mag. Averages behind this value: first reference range 13.1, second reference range 13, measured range 12.7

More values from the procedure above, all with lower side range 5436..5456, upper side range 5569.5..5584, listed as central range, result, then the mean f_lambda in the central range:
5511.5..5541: 0.02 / 12.9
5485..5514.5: 0.05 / 12.5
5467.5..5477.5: 0.02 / 12.9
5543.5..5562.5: -0.03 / 13.3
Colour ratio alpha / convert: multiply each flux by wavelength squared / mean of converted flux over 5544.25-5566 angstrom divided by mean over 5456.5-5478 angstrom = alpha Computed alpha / 1.07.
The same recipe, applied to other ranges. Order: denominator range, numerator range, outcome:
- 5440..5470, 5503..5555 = 1.03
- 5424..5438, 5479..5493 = 1.02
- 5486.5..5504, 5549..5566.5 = 1.08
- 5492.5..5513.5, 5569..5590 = 1.08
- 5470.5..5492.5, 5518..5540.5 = 1.04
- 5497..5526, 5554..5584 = 1.06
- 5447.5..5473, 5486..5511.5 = 1.01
